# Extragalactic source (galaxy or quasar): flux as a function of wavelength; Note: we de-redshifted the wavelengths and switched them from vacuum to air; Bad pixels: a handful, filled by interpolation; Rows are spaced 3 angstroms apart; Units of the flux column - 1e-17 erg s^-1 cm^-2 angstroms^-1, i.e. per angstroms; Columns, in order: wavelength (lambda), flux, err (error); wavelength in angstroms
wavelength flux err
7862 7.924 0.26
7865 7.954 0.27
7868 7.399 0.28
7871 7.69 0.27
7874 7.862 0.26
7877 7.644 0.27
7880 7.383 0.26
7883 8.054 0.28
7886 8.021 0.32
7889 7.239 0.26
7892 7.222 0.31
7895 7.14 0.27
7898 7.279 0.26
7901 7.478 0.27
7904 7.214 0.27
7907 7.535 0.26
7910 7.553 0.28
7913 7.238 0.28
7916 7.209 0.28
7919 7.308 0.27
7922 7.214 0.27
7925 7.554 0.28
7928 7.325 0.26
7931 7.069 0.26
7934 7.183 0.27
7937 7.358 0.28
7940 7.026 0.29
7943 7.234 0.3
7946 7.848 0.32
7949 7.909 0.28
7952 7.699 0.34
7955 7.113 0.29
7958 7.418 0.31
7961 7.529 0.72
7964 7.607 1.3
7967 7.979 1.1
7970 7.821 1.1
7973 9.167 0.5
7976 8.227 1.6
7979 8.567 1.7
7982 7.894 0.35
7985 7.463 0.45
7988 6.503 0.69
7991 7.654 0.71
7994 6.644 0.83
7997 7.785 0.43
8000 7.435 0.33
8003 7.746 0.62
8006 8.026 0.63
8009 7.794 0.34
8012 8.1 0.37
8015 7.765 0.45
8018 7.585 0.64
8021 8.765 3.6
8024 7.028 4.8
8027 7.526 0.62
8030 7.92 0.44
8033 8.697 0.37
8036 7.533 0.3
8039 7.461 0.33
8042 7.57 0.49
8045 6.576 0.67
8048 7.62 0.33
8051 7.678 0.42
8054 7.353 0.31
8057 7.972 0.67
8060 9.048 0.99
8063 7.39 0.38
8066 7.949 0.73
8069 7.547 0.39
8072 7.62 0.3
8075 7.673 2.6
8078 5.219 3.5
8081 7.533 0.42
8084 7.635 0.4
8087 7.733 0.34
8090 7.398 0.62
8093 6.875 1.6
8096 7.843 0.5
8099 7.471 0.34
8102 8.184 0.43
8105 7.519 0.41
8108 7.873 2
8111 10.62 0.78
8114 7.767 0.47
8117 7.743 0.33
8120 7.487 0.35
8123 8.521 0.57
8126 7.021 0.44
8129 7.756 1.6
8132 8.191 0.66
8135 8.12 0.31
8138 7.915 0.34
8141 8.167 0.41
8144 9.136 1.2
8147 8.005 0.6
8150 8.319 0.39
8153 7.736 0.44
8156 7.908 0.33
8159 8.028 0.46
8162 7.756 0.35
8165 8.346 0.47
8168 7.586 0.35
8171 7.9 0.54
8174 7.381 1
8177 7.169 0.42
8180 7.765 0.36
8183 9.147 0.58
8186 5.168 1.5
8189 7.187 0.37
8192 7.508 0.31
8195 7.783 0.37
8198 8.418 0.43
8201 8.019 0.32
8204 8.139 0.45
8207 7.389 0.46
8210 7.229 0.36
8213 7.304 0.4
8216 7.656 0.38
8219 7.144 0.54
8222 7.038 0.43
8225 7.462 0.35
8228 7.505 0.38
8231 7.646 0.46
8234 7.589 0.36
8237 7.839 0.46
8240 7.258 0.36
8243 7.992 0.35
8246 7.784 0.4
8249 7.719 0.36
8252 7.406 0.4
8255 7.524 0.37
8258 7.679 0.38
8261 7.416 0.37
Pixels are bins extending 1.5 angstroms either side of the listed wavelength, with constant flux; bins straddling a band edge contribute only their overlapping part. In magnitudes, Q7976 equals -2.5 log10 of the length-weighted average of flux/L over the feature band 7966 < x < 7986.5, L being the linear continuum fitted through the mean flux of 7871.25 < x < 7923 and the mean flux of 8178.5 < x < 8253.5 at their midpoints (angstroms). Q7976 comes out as -0.09 mag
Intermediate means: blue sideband 7.45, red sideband 7.56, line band 8.16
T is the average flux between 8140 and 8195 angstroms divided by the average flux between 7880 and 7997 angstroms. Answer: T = 1.0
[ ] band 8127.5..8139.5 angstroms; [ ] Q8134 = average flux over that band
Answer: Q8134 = 8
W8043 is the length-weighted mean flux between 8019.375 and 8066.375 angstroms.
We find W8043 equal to 7.75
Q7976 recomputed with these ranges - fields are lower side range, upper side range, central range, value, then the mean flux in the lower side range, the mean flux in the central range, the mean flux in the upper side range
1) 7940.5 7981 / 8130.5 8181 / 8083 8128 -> 0.01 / 7.84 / 7.85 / 7.97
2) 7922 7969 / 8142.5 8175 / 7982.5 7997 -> 0.05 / 7.45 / 7.2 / 8.02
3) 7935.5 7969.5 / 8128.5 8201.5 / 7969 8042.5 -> -0.03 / 7.53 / 7.79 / 7.86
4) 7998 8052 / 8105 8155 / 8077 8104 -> 0.09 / 7.71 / 7.36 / 8.13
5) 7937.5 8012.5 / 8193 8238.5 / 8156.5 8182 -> -0.02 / 7.68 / 7.78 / 7.61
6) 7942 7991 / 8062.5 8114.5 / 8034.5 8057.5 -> 0.03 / 7.75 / 7.45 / 7.66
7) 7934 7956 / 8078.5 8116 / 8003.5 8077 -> -0.01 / 7.44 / 7.74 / 7.8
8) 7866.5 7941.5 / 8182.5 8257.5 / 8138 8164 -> -0.09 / 7.41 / 8.12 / 7.53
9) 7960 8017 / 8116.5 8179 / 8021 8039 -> 0.00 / 7.77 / 7.8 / 7.92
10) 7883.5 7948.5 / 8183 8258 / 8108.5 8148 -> -0.10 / 7.36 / 8.18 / 7.52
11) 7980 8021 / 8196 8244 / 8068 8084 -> 0.07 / 7.62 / 7.15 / 7.6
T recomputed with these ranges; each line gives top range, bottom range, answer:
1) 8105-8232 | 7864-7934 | 1.05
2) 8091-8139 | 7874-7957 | 1.07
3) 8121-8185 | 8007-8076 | 1.03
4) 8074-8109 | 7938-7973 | 0.97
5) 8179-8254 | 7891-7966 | 1.03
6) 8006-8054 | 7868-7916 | 1.03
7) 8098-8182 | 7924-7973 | 1.06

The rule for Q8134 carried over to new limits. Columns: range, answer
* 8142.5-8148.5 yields 8.57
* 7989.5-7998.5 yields 7.36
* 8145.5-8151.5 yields 8.16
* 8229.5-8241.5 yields 7.58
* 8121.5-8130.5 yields 7.77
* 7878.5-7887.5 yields 7.82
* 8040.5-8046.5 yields 7.07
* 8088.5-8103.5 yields 7.55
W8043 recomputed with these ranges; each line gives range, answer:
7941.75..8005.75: 7.69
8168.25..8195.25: 7.44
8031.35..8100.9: 7.54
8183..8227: 7.45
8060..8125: 7.72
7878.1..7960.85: 7.4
